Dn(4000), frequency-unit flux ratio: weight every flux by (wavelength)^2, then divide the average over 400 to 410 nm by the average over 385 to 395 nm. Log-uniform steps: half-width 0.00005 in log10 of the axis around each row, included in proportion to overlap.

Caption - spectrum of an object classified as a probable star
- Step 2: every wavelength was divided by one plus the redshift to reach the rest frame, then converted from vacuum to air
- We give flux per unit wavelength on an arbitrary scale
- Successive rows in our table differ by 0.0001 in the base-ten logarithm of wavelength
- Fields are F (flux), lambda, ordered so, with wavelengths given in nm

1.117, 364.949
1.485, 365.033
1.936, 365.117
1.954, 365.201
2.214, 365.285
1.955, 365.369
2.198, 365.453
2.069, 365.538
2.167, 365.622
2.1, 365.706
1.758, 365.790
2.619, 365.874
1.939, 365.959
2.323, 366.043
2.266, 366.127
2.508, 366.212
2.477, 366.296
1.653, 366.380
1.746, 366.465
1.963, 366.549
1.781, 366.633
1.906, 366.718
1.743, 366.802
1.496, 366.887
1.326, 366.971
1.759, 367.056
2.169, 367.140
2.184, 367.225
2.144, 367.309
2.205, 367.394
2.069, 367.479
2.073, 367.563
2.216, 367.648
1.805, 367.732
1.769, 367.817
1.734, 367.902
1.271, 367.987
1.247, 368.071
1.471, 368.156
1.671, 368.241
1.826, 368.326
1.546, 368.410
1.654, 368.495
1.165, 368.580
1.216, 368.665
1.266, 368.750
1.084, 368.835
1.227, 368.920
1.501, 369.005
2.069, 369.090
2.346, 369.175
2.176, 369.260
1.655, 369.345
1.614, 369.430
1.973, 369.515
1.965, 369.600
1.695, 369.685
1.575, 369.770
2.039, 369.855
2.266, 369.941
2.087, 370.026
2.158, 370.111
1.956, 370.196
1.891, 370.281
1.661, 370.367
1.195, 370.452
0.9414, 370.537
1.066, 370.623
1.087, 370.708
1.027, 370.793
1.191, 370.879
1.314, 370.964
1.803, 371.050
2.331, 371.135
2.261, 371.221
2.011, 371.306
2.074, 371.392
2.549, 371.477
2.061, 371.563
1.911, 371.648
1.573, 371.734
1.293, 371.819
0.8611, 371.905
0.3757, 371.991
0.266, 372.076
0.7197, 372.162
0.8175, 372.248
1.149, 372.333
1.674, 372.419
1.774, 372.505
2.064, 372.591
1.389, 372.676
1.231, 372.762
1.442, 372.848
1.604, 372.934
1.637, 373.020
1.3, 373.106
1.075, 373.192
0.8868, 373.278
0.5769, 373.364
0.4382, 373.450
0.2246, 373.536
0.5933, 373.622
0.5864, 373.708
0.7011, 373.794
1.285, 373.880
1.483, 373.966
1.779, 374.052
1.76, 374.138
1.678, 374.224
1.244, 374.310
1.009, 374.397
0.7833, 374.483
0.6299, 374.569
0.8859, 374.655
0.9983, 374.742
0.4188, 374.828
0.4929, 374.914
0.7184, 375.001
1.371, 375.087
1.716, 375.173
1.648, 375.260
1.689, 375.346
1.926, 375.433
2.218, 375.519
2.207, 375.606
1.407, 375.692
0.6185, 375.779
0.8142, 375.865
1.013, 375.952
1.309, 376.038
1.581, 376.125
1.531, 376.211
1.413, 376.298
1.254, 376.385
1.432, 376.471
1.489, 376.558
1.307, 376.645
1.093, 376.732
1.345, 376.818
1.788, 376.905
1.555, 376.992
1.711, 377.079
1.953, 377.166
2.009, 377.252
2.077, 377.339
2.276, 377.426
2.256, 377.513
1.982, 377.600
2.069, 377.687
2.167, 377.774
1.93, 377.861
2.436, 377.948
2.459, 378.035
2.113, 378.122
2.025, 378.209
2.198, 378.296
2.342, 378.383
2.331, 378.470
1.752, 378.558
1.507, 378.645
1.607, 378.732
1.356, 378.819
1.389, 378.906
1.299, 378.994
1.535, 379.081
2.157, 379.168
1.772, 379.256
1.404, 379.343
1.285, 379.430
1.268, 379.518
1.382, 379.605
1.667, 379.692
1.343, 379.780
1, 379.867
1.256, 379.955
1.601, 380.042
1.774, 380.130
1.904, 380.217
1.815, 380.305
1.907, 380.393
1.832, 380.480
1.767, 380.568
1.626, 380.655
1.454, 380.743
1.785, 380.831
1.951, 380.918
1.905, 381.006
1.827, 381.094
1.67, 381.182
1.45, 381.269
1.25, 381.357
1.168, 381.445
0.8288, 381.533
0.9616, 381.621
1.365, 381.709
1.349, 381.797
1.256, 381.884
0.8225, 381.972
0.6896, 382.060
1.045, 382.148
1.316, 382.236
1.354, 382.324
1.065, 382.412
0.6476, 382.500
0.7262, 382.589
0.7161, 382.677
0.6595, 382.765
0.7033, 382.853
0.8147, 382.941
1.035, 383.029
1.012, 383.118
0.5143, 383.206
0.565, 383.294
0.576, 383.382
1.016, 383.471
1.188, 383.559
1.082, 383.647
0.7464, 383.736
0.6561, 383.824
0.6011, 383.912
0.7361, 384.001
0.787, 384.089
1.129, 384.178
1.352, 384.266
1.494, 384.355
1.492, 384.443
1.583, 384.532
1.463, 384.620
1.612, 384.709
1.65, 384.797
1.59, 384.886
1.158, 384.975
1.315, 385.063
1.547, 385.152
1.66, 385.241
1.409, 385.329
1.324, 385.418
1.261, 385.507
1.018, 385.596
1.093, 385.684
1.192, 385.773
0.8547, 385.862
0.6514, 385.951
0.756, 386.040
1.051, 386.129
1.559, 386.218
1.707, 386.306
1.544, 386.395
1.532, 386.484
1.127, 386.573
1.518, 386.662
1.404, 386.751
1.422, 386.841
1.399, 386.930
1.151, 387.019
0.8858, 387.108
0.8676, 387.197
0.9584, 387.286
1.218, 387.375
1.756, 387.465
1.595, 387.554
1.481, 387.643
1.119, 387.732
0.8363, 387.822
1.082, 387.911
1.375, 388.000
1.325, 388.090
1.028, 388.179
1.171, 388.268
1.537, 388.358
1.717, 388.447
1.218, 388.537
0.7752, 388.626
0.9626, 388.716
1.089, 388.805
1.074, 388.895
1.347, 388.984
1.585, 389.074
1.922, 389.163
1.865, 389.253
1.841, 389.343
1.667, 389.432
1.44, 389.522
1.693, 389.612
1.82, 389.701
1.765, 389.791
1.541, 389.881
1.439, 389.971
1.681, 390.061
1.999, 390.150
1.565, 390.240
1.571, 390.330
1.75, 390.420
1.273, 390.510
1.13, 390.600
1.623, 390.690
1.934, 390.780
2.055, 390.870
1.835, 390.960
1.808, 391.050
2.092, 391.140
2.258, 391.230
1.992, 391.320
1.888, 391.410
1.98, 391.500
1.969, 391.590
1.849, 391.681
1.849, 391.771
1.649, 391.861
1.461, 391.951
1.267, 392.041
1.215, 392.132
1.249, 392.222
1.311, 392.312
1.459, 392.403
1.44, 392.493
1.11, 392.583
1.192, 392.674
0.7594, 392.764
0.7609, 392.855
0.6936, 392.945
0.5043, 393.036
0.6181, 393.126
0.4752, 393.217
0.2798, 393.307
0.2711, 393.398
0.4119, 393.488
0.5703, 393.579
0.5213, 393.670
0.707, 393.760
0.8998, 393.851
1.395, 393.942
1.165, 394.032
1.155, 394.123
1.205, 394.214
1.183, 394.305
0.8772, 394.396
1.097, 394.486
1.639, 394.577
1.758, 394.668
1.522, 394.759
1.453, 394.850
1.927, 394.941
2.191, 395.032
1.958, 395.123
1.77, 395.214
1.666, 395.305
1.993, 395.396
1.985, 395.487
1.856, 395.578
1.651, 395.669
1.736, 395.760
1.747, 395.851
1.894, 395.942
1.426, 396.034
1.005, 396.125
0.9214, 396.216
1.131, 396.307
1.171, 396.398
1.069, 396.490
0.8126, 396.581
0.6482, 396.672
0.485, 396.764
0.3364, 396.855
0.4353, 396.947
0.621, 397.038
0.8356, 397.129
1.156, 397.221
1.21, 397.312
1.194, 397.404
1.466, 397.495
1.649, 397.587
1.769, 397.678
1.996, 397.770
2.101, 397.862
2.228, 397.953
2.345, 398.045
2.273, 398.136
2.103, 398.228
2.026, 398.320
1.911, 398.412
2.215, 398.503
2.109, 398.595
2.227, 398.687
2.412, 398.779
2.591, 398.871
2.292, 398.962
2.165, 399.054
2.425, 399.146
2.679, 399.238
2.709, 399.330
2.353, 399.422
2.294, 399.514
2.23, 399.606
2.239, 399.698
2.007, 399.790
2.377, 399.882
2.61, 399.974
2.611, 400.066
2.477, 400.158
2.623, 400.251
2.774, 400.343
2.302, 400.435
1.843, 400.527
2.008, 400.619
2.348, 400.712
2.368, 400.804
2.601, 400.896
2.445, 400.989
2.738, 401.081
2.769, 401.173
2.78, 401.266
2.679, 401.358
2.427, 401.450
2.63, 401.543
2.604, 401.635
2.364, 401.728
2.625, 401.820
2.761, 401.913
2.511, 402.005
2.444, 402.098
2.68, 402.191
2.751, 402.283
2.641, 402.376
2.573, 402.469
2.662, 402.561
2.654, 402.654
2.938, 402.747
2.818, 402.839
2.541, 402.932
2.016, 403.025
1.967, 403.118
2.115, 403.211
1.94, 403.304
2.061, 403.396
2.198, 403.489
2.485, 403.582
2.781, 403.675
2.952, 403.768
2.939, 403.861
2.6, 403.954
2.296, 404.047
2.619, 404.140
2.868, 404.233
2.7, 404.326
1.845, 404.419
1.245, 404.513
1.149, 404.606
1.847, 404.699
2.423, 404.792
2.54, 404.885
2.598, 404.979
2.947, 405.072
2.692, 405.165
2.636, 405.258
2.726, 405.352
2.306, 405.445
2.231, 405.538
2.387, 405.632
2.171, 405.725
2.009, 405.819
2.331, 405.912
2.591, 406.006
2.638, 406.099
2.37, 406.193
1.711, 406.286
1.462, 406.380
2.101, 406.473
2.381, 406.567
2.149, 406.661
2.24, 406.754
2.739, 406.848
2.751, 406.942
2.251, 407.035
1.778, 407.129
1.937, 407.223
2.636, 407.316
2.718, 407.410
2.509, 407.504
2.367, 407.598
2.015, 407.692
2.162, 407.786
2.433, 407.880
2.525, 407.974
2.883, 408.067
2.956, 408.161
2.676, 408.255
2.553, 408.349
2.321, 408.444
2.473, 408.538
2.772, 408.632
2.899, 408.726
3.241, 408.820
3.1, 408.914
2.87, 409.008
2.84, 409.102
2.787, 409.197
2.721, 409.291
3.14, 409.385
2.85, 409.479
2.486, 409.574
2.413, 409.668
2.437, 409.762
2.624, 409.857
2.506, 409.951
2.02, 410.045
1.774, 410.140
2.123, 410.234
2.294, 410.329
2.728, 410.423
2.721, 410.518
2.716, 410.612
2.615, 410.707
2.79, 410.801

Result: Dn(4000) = 2.00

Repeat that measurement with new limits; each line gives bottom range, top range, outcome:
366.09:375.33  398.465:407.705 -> 1.88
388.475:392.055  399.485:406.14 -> 1.58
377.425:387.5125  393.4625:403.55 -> 1.53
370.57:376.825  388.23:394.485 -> 1.14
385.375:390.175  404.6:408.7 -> 1.96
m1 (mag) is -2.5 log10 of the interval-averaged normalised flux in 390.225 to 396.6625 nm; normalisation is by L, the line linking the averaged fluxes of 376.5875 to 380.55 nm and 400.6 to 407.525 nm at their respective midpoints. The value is 0.48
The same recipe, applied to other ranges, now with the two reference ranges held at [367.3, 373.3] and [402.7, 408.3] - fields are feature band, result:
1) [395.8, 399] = 0.386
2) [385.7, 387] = 0.473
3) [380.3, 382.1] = 0.249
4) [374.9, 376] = 0.219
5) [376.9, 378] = -0.159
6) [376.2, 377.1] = 0.204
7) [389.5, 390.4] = 0.216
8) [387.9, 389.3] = 0.446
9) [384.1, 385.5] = 0.315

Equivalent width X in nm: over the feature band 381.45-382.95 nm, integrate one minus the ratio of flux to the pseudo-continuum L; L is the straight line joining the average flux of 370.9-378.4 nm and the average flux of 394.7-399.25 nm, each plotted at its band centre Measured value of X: 0.55 nm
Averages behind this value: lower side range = 1.46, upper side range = 1.65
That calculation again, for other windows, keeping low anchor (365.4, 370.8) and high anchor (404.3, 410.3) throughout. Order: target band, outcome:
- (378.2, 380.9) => 0.44 nm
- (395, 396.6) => 0.48 nm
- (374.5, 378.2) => 0.72 nm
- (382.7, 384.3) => 0.94 nm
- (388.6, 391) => 0.64 nm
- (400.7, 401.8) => -0.12 nm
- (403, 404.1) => -0.01 nm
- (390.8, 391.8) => 0.09 nm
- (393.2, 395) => 0.95 nm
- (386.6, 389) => 1.00 nm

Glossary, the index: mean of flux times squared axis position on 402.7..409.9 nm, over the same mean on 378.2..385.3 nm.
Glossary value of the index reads 2.08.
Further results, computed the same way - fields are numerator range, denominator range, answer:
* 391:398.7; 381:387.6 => 1.26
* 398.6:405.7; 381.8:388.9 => 2.32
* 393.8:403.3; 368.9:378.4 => 1.48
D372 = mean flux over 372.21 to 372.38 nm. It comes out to 1.01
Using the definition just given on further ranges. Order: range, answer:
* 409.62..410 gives 2.5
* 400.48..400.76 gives 2.07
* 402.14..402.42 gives 2.69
